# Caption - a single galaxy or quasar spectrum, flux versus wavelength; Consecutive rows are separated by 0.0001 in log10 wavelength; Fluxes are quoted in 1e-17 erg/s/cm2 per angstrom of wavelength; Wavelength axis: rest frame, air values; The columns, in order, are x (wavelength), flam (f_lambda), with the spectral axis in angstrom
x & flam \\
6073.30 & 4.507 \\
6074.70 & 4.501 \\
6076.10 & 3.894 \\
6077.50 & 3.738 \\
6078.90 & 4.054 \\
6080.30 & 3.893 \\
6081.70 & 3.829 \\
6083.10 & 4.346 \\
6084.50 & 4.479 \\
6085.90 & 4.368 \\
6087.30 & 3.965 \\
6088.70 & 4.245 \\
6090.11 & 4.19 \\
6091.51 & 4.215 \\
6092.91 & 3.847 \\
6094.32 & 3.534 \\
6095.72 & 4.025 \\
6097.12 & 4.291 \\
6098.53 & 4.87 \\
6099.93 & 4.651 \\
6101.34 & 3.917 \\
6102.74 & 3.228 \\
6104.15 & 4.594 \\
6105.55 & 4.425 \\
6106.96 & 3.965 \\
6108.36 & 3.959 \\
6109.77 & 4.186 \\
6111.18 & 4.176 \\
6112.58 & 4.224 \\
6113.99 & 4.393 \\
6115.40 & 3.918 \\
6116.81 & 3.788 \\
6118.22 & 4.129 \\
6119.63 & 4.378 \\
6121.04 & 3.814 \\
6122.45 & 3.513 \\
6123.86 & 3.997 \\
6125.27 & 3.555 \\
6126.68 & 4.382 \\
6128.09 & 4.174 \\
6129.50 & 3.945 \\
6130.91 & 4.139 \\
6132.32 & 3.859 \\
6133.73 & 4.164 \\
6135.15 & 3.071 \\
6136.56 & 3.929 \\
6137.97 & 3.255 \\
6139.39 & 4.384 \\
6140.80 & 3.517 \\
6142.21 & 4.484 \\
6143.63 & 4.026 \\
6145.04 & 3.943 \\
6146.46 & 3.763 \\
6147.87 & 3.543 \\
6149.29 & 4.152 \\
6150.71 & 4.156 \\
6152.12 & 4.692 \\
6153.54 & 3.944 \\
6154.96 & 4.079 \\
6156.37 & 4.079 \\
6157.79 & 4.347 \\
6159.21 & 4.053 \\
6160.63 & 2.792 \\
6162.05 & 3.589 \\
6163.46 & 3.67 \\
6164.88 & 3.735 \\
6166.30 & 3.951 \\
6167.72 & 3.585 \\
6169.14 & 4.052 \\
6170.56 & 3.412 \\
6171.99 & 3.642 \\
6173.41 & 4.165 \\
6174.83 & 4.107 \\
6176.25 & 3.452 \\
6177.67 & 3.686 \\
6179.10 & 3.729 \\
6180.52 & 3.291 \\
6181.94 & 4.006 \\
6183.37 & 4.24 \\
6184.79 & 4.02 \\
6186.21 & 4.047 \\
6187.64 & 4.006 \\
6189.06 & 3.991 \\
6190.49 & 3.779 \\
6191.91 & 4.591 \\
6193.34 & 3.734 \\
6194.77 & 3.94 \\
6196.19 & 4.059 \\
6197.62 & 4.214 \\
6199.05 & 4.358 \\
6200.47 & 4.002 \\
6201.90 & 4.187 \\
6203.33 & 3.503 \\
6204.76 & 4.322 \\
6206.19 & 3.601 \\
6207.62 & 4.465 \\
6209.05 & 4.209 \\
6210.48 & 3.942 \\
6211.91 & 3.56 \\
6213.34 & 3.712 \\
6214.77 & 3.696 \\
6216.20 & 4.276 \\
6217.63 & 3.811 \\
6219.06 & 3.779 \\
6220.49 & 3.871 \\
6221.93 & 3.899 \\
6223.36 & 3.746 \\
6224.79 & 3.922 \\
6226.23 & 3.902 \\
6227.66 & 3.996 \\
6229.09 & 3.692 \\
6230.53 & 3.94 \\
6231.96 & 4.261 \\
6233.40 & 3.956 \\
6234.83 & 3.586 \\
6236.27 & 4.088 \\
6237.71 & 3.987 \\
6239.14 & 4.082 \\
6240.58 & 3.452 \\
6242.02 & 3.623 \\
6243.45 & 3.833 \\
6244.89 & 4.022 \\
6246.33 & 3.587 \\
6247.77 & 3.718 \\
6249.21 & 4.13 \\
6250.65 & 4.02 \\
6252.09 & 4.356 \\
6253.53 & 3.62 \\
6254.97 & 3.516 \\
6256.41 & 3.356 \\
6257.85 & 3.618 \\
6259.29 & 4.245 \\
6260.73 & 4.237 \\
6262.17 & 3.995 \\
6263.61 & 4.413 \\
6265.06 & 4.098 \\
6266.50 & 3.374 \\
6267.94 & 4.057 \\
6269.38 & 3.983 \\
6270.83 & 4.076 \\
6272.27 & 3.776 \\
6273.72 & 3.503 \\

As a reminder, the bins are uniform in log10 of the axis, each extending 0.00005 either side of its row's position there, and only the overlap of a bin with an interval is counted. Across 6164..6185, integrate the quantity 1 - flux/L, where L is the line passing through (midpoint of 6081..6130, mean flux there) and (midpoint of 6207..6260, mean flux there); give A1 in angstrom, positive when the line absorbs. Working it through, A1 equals 1.0 angstrom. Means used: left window 4.1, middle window 3.8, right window 3.88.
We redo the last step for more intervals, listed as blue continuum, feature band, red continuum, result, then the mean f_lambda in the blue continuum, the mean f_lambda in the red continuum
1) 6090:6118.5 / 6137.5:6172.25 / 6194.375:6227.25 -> 1.4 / 4.12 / 3.96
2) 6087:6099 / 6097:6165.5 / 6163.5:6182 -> -0.9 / 4.12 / 3.74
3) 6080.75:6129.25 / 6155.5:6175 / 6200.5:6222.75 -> 1.0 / 4.1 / 3.92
